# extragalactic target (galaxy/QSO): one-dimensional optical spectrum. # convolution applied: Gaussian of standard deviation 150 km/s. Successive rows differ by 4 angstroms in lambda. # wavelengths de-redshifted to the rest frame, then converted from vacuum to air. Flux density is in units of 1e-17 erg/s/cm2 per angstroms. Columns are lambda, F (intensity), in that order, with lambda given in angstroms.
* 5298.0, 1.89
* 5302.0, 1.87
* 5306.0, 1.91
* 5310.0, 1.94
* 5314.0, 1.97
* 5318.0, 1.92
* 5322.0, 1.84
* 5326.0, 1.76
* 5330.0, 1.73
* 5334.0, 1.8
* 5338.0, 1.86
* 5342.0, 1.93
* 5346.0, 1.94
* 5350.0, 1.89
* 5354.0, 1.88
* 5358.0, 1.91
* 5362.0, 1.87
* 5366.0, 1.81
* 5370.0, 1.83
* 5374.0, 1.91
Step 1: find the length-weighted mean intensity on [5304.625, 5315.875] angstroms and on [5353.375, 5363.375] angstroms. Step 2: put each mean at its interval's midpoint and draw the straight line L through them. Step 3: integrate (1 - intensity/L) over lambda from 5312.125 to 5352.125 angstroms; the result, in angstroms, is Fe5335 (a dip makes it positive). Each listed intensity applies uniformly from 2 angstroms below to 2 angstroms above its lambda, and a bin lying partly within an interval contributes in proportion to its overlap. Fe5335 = 1.1 angstroms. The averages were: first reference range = 1.94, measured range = 1.86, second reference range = 1.89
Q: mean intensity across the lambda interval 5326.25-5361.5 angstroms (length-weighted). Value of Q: 1.86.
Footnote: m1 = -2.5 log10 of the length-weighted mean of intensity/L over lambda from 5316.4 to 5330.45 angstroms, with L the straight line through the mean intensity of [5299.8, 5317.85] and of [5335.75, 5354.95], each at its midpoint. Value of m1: 0.06 mag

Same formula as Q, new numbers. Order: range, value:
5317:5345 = 1.84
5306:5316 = 1.95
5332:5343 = 1.86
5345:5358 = 1.9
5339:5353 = 1.91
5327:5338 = 1.78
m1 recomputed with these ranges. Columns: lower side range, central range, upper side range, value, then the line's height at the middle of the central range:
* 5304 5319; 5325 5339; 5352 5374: 0.07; 1.91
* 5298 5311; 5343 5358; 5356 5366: -0.02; 1.88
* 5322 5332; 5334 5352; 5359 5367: -0.05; 1.8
